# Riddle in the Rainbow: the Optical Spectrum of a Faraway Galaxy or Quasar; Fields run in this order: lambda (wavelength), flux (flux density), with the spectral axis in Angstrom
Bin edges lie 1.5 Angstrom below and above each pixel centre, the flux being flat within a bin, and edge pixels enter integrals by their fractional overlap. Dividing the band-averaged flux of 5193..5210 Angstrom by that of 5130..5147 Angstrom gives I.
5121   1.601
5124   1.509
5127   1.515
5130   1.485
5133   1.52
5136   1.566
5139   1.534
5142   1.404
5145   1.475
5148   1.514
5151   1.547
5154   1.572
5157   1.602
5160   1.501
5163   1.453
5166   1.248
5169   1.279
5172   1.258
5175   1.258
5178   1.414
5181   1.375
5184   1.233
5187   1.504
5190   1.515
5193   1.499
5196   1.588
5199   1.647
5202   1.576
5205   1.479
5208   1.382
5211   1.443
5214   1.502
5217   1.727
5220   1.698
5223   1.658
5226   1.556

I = 1.02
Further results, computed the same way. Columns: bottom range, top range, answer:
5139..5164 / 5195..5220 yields 1.03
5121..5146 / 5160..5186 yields 0.88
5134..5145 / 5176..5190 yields 0.93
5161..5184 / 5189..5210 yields 1.15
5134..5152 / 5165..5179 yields 0.86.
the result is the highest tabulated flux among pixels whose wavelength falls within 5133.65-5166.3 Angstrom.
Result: 1.602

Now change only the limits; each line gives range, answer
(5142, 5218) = 1.727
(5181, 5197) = 1.588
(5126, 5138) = 1.566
